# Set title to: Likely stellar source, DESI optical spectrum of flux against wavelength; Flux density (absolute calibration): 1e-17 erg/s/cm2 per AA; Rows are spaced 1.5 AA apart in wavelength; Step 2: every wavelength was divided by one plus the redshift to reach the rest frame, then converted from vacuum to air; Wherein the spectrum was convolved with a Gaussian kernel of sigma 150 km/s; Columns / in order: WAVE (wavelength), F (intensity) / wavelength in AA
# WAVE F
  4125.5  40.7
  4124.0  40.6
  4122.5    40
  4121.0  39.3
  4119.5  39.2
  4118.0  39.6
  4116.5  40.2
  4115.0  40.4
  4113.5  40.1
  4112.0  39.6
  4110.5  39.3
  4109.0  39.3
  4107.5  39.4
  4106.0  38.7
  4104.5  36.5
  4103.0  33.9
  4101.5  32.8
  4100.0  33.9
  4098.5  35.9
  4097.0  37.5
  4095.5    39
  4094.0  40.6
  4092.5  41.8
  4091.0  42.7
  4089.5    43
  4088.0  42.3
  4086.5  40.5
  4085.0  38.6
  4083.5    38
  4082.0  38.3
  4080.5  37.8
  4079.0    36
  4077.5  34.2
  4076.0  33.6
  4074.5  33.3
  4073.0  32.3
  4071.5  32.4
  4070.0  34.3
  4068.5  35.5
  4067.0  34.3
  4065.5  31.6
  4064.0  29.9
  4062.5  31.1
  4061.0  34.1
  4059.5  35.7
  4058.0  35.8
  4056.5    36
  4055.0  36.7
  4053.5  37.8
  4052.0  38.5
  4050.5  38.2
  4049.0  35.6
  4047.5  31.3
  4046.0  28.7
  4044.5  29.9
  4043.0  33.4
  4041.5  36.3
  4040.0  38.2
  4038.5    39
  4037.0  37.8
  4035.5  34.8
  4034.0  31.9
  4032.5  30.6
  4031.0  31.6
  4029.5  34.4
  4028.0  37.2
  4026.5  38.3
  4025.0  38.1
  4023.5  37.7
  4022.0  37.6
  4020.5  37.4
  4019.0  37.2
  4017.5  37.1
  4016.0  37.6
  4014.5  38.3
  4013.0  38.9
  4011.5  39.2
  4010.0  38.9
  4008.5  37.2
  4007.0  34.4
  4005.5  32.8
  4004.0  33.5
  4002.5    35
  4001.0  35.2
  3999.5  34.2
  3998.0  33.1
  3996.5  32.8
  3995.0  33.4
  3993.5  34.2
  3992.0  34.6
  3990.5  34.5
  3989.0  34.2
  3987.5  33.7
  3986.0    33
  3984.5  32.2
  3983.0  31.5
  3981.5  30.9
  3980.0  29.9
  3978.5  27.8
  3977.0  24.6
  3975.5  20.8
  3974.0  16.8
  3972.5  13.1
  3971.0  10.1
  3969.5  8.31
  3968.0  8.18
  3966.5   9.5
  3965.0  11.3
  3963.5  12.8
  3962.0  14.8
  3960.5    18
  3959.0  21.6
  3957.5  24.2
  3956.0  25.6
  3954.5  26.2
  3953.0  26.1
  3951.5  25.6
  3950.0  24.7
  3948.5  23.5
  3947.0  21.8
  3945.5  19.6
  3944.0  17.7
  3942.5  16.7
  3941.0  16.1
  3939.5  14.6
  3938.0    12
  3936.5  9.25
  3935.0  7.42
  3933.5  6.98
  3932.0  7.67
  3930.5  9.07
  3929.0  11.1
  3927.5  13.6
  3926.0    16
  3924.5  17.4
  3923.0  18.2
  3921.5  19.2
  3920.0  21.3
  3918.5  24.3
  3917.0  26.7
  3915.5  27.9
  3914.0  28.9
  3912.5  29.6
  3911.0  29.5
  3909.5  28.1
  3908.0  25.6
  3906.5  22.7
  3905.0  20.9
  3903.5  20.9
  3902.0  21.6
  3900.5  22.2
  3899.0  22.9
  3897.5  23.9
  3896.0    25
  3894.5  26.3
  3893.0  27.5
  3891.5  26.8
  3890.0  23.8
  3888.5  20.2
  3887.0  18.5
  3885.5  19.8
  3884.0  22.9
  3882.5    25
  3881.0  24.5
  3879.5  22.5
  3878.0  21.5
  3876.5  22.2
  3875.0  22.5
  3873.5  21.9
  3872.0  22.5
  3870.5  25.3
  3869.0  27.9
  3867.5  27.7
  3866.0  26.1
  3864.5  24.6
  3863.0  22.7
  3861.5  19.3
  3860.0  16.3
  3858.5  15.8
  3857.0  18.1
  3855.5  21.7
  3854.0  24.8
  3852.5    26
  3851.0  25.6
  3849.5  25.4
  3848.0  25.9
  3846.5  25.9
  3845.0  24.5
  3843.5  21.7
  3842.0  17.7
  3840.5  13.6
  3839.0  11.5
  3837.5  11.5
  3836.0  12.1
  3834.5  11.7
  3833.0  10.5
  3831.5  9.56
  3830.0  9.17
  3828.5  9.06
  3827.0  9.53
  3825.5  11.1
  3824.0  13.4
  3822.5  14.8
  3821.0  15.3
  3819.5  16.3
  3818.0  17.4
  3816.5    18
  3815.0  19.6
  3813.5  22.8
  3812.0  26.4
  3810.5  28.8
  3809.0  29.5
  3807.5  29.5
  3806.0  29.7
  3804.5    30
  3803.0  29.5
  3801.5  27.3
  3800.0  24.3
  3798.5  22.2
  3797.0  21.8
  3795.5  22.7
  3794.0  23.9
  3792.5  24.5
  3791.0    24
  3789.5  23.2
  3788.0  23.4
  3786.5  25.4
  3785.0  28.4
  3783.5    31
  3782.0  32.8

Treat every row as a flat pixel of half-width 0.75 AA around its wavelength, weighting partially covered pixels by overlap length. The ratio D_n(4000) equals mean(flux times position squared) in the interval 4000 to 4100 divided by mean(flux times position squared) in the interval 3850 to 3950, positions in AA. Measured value 1.8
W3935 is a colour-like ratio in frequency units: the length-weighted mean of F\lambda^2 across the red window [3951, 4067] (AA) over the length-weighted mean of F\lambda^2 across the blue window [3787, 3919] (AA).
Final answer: 1.52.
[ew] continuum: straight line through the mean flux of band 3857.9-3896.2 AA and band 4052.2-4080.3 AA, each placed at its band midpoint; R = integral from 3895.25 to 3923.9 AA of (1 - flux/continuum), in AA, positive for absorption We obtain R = 0.9 AA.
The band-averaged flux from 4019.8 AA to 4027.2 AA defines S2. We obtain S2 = 37.8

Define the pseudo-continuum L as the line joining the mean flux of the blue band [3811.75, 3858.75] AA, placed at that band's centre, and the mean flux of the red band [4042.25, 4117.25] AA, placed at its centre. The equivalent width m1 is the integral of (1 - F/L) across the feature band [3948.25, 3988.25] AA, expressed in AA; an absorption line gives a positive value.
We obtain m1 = 8.8 AA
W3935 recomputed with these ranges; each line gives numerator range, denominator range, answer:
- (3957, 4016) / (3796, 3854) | 1.52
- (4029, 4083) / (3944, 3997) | 1.52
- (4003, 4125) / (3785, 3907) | 1.91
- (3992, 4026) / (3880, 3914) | 1.58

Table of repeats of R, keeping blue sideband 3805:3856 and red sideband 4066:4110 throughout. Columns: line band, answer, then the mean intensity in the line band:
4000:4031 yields -4.6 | 36.7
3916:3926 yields 1.7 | 21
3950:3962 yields 1.9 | 23.4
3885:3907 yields 0.6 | 22.9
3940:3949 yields 2.7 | 19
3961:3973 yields 7.3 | 11.1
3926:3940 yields 8.4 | 10.4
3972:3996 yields 0.4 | 29.3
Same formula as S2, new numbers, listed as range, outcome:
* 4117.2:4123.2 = 39.5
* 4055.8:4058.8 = 35.9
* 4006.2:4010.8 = 36.8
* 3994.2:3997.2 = 33.1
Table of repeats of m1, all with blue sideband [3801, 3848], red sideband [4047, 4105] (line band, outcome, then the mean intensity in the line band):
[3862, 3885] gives -1.9 AA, 23.9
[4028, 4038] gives -0.2 AA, 33.9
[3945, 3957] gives 1.4 AA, 24.2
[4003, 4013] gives -1.5 AA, 36.2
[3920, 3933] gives 5.8 AA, 14.3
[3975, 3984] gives 0.5 AA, 27.9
